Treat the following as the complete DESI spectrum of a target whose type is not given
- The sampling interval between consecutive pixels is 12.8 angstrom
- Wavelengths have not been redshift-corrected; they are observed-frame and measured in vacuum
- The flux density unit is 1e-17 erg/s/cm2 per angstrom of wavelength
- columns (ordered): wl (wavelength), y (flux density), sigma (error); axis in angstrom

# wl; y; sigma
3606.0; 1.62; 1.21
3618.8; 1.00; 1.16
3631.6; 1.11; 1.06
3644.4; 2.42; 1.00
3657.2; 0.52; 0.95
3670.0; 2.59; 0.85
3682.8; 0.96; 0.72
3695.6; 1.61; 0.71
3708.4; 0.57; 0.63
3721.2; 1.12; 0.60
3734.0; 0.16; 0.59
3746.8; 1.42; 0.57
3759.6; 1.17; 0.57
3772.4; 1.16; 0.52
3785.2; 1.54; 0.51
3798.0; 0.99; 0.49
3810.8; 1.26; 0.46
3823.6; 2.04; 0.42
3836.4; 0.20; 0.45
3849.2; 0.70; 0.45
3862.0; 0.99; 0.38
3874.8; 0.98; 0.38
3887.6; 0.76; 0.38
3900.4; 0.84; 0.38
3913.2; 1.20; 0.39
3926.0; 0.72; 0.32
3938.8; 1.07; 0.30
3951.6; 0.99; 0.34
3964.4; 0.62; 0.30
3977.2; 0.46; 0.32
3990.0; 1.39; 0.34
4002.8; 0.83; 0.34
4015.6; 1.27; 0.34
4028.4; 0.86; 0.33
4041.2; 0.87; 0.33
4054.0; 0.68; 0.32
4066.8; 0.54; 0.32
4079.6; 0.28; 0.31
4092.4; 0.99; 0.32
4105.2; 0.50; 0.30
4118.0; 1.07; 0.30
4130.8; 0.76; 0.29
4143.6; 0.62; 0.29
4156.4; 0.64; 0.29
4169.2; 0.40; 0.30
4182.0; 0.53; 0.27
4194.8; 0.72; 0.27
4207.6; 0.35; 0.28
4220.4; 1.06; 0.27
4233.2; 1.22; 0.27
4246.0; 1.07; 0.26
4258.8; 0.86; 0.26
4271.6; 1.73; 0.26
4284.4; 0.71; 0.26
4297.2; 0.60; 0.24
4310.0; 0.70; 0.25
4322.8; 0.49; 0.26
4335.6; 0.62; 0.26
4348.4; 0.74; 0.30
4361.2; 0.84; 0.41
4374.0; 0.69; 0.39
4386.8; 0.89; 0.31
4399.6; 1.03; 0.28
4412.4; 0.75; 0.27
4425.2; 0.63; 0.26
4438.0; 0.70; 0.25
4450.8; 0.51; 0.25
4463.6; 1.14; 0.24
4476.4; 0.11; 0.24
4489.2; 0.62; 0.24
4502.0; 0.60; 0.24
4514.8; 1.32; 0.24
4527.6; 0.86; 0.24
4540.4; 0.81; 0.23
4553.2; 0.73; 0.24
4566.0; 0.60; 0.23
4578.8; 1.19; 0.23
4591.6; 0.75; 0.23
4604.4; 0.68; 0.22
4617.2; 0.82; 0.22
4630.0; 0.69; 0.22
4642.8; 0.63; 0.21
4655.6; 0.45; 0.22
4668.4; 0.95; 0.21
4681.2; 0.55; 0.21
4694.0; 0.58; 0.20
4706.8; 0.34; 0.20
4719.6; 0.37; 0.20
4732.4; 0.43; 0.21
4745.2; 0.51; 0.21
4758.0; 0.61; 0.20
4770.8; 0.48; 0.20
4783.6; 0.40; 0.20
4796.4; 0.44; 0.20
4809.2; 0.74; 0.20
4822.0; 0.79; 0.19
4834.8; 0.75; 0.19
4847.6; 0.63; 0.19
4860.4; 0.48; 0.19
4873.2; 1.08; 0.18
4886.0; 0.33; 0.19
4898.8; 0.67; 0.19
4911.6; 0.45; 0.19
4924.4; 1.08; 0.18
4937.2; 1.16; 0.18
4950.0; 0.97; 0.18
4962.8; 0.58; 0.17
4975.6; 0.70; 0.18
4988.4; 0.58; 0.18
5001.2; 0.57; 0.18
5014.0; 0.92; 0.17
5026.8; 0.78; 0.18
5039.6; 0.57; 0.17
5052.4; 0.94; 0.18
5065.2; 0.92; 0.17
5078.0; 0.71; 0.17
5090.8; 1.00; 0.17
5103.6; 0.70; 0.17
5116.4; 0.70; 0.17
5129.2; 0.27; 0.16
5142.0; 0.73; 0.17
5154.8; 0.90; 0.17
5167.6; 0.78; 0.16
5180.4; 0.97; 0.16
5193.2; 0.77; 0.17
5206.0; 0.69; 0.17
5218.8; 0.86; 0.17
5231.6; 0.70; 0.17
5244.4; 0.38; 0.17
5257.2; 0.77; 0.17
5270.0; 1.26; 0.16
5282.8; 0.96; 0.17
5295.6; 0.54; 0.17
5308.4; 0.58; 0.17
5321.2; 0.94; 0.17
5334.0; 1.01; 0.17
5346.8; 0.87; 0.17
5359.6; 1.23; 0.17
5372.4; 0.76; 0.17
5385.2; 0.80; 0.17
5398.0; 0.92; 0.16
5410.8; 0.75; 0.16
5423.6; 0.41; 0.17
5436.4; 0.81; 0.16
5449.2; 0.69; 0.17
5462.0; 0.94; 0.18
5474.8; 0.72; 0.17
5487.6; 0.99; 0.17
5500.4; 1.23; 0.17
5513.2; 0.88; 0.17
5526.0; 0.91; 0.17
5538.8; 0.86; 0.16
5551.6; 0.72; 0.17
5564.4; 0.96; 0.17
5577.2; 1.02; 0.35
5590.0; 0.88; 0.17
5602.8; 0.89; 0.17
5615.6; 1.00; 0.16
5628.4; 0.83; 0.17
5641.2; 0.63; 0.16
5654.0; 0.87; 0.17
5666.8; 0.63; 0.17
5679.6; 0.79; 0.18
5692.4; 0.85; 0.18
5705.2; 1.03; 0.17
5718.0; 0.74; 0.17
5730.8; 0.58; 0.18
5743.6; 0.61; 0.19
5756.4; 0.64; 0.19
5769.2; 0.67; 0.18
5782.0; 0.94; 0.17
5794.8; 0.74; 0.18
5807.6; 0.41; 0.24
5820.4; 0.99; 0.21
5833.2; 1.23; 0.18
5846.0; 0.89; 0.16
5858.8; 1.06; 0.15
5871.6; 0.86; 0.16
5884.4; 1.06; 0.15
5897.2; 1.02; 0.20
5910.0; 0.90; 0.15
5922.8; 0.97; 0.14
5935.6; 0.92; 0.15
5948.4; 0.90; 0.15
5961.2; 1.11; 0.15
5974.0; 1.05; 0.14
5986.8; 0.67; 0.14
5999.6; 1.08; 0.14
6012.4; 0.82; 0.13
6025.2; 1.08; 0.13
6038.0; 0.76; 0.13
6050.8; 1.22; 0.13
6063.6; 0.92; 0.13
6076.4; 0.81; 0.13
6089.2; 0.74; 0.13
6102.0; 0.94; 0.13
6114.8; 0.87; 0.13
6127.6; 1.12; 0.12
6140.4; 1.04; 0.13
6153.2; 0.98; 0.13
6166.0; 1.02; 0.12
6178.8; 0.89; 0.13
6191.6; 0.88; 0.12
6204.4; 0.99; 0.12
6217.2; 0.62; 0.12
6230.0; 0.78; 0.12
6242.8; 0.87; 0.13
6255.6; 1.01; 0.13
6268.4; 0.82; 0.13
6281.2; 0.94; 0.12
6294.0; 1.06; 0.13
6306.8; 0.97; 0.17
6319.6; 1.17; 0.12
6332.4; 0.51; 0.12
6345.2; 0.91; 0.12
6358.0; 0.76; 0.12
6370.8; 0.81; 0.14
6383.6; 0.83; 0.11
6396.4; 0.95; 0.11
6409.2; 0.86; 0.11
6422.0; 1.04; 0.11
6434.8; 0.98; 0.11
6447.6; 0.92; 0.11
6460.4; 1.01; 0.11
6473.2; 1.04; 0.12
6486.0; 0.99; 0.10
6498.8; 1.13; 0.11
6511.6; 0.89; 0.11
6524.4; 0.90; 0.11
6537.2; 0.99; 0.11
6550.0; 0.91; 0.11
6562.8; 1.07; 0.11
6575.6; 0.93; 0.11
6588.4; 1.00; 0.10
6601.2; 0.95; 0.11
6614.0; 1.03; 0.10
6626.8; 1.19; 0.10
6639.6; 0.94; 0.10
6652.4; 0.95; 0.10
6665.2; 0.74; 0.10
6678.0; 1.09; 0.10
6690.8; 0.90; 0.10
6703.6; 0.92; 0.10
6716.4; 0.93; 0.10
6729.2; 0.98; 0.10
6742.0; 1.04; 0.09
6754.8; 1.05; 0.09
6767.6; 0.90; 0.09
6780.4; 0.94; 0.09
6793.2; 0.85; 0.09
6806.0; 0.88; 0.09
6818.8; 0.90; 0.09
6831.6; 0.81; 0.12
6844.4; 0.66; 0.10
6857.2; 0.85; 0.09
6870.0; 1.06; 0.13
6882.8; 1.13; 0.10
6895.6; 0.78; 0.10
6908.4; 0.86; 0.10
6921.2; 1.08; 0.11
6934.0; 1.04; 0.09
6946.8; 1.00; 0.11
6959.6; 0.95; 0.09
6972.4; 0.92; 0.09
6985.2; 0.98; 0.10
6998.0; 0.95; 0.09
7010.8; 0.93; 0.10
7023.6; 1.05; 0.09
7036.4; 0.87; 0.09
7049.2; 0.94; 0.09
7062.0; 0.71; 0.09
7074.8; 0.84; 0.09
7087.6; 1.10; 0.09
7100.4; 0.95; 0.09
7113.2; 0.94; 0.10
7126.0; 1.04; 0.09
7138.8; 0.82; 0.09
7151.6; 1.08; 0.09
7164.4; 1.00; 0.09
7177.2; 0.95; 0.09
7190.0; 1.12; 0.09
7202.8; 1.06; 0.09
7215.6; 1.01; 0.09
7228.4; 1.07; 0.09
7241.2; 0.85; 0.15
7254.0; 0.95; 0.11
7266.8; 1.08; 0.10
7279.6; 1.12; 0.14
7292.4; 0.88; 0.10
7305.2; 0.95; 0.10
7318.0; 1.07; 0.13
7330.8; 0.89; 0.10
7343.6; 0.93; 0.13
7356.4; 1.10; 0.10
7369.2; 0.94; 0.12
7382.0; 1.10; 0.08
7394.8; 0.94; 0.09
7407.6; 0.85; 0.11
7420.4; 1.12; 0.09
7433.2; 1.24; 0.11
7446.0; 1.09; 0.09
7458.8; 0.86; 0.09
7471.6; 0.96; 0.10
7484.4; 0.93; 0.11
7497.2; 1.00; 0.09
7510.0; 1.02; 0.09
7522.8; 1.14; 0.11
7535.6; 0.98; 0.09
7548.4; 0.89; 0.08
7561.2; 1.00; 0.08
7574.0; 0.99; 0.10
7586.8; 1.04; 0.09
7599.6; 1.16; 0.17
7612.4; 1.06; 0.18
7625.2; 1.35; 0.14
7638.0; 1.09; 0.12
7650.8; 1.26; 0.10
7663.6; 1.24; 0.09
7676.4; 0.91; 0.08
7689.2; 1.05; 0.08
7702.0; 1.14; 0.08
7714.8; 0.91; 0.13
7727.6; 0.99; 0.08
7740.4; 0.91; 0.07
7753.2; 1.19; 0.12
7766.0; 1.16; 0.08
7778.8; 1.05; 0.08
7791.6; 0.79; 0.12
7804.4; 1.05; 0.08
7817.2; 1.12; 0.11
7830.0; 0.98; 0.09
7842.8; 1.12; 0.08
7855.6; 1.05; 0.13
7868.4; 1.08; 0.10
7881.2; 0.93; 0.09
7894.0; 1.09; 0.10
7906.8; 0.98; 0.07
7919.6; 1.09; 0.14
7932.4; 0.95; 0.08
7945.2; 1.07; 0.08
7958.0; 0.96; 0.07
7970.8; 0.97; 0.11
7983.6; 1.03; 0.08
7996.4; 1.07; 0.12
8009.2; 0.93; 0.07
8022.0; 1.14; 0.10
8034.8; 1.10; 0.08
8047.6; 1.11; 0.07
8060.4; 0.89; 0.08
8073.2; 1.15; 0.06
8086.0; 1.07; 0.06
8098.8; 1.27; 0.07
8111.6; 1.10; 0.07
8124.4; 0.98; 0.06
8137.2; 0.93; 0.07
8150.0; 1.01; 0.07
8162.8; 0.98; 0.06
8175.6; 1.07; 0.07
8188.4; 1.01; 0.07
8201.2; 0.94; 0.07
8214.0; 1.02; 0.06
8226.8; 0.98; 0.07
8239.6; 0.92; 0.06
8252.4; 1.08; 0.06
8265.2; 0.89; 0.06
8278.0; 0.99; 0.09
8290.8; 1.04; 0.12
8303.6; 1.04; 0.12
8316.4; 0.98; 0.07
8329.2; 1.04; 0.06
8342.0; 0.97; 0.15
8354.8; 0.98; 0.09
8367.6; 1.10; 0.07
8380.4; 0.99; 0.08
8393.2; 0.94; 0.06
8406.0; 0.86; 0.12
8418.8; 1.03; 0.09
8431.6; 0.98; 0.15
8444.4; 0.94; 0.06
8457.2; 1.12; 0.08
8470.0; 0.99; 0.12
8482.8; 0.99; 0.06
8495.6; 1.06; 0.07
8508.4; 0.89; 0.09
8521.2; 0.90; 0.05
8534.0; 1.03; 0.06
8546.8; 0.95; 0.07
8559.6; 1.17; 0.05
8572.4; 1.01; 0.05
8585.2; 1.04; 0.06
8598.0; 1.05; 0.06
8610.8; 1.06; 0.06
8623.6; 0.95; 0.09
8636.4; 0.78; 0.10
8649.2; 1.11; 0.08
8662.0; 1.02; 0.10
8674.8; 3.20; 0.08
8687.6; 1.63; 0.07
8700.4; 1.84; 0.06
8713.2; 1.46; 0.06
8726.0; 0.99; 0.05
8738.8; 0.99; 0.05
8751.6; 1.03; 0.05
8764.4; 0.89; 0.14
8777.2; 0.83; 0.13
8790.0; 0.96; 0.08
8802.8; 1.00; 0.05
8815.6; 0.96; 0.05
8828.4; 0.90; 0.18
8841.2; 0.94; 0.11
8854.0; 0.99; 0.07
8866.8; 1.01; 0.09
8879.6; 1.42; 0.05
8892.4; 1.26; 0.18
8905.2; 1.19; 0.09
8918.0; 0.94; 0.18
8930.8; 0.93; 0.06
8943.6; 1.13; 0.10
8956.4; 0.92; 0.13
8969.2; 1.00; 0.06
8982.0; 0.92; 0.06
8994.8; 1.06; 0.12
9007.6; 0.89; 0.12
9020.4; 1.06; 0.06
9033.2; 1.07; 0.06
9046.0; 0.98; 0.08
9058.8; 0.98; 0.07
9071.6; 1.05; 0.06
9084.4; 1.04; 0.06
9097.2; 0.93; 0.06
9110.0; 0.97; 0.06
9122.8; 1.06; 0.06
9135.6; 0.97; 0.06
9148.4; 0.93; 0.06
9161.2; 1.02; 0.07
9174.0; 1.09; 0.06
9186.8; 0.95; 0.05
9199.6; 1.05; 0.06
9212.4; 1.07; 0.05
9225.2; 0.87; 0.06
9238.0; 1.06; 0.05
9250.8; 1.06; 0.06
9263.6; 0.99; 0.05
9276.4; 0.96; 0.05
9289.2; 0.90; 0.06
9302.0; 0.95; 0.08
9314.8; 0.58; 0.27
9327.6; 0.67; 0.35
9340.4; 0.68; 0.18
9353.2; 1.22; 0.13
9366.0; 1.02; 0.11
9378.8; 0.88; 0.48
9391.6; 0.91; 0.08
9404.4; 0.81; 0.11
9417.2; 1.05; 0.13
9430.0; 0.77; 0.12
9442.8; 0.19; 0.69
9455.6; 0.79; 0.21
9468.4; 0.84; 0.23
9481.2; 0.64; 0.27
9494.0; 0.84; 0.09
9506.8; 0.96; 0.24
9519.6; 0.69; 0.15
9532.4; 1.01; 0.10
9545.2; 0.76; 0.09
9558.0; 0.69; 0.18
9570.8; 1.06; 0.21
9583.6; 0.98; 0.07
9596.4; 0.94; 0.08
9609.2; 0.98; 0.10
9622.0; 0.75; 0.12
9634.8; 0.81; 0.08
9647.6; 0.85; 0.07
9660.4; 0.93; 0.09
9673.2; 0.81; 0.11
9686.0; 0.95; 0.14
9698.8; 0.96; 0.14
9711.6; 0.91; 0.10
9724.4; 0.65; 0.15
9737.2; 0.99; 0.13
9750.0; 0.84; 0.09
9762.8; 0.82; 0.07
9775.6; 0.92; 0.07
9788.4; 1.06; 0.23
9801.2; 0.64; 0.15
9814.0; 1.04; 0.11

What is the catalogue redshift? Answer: 0.322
